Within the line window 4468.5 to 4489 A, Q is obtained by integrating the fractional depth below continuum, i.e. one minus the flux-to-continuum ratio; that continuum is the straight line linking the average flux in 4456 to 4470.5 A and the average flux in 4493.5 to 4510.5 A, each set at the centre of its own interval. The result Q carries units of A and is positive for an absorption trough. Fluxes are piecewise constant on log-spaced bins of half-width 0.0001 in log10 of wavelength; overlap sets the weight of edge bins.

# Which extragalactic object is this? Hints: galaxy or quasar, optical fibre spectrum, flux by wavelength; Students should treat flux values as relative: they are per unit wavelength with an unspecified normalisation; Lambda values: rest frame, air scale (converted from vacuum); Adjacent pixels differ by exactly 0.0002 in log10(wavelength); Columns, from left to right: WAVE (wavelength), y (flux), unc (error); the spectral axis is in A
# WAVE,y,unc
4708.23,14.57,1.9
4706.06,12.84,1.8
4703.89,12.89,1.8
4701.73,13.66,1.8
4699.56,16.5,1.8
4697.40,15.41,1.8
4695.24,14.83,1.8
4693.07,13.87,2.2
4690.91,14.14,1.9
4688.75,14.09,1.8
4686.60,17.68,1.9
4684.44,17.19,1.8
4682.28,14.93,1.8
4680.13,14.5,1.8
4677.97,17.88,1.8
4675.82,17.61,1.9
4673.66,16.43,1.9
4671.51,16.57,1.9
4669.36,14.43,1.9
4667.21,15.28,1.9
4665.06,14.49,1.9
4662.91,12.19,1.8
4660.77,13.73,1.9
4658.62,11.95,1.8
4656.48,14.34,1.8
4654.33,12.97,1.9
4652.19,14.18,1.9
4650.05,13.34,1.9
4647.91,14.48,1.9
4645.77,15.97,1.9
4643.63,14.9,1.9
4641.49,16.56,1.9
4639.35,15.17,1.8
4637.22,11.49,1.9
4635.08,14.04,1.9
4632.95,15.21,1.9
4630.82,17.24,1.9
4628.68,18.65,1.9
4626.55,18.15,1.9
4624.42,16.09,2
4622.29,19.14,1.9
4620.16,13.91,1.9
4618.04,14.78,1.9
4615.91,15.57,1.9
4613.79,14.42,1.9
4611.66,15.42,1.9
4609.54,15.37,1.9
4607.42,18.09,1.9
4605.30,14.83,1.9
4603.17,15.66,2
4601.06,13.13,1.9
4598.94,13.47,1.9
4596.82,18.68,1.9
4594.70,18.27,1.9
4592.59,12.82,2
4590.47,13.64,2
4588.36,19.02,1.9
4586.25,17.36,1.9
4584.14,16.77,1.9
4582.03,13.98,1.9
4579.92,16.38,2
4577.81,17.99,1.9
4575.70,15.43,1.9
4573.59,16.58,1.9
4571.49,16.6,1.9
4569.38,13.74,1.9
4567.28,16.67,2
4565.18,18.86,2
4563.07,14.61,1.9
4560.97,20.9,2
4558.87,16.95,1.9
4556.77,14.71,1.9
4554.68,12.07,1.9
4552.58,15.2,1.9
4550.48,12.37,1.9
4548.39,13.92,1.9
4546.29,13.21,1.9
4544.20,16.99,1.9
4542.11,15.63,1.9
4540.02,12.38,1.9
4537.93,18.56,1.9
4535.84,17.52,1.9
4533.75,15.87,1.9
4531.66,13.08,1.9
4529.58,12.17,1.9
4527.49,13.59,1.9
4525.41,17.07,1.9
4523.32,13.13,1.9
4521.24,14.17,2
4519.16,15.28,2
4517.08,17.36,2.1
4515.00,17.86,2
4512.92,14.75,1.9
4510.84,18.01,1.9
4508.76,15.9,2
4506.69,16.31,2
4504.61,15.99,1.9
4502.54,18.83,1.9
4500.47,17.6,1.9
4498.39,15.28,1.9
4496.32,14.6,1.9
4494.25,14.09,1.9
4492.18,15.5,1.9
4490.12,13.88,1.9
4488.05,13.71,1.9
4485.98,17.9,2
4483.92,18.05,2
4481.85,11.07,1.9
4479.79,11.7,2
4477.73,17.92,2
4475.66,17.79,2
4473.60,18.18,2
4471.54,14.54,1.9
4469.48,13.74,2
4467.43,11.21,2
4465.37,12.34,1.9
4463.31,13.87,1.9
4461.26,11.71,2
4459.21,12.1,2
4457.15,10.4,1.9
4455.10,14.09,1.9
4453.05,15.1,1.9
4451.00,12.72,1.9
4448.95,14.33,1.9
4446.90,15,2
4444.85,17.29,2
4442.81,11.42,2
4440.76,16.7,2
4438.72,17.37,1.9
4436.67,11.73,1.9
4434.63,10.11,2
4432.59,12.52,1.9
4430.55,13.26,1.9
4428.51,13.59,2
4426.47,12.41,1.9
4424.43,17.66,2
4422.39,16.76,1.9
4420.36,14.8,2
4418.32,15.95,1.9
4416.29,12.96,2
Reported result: -2.5 A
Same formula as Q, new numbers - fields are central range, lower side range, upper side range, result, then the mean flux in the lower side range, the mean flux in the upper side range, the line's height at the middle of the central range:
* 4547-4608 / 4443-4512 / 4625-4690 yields -3.05 A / 14.8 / 15.2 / 15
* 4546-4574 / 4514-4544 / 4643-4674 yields -0.80 A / 15.3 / 14.3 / 15.1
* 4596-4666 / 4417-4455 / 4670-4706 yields 0.51 A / 14.4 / 15.4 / 15.2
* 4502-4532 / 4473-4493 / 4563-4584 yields 0.36 A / 15.5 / 16.2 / 15.8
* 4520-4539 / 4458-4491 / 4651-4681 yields -0.74 A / 14.3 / 14.8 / 14.5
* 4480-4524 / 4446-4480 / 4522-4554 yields -3.94 A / 14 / 14.7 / 14.3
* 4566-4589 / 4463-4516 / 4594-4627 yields -0.93 A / 15.4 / 15.9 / 15.7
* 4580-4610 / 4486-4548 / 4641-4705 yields -1.26 A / 15.5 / 14.9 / 15.2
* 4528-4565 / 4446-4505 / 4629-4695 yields -1.05 A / 14.6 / 14.9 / 14.7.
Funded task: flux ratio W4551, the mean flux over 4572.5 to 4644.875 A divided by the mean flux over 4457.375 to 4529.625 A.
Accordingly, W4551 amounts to 1.1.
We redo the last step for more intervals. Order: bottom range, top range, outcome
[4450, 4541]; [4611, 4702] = 1.02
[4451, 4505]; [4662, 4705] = 1.04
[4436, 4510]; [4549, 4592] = 1.08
